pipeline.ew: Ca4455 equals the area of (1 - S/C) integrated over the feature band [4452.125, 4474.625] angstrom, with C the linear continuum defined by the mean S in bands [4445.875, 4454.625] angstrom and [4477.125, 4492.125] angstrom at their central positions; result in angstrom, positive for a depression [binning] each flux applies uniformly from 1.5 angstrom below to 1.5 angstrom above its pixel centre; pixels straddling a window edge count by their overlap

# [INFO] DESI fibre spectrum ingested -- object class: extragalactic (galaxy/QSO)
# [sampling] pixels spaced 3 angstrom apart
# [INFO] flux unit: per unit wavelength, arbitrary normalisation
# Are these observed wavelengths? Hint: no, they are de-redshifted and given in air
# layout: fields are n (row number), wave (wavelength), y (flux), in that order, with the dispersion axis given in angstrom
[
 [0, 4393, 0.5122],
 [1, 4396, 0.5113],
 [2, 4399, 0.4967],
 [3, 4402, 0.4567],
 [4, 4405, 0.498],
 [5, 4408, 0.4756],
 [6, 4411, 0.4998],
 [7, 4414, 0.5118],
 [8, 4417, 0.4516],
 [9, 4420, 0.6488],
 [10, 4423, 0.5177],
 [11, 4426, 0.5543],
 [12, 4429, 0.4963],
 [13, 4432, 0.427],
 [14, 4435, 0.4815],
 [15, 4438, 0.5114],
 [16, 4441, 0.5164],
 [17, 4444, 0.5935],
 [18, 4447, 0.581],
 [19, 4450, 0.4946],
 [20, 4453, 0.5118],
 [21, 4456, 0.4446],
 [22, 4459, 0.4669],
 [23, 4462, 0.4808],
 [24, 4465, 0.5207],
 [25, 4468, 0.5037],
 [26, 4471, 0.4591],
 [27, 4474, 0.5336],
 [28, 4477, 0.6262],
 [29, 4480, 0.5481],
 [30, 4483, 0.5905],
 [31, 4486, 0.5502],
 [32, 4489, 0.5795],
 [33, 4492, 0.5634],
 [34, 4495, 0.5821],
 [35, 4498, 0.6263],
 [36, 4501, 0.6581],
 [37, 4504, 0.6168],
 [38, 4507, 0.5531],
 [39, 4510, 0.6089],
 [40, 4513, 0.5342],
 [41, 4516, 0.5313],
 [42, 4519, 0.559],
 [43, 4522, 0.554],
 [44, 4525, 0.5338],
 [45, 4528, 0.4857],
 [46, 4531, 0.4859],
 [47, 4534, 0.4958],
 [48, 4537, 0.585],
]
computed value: 2.3 angstrom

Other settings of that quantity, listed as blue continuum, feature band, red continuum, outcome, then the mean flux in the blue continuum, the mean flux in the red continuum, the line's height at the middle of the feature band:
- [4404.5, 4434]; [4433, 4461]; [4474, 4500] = 1.49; 0.508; 0.582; 0.538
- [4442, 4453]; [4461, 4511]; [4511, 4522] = -1.64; 0.548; 0.546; 0.547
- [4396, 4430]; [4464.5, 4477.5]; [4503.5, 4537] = 0.13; 0.51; 0.541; 0.527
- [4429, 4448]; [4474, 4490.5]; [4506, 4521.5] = -1.08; 0.515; 0.557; 0.54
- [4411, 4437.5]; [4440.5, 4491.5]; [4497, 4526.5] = 1.11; 0.51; 0.577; 0.542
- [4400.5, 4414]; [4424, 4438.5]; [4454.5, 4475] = -0.24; 0.486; 0.486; 0.486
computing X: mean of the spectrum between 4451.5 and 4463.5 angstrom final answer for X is 0.476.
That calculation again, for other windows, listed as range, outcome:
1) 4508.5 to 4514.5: 0.572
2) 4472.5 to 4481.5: 0.569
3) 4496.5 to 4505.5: 0.634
